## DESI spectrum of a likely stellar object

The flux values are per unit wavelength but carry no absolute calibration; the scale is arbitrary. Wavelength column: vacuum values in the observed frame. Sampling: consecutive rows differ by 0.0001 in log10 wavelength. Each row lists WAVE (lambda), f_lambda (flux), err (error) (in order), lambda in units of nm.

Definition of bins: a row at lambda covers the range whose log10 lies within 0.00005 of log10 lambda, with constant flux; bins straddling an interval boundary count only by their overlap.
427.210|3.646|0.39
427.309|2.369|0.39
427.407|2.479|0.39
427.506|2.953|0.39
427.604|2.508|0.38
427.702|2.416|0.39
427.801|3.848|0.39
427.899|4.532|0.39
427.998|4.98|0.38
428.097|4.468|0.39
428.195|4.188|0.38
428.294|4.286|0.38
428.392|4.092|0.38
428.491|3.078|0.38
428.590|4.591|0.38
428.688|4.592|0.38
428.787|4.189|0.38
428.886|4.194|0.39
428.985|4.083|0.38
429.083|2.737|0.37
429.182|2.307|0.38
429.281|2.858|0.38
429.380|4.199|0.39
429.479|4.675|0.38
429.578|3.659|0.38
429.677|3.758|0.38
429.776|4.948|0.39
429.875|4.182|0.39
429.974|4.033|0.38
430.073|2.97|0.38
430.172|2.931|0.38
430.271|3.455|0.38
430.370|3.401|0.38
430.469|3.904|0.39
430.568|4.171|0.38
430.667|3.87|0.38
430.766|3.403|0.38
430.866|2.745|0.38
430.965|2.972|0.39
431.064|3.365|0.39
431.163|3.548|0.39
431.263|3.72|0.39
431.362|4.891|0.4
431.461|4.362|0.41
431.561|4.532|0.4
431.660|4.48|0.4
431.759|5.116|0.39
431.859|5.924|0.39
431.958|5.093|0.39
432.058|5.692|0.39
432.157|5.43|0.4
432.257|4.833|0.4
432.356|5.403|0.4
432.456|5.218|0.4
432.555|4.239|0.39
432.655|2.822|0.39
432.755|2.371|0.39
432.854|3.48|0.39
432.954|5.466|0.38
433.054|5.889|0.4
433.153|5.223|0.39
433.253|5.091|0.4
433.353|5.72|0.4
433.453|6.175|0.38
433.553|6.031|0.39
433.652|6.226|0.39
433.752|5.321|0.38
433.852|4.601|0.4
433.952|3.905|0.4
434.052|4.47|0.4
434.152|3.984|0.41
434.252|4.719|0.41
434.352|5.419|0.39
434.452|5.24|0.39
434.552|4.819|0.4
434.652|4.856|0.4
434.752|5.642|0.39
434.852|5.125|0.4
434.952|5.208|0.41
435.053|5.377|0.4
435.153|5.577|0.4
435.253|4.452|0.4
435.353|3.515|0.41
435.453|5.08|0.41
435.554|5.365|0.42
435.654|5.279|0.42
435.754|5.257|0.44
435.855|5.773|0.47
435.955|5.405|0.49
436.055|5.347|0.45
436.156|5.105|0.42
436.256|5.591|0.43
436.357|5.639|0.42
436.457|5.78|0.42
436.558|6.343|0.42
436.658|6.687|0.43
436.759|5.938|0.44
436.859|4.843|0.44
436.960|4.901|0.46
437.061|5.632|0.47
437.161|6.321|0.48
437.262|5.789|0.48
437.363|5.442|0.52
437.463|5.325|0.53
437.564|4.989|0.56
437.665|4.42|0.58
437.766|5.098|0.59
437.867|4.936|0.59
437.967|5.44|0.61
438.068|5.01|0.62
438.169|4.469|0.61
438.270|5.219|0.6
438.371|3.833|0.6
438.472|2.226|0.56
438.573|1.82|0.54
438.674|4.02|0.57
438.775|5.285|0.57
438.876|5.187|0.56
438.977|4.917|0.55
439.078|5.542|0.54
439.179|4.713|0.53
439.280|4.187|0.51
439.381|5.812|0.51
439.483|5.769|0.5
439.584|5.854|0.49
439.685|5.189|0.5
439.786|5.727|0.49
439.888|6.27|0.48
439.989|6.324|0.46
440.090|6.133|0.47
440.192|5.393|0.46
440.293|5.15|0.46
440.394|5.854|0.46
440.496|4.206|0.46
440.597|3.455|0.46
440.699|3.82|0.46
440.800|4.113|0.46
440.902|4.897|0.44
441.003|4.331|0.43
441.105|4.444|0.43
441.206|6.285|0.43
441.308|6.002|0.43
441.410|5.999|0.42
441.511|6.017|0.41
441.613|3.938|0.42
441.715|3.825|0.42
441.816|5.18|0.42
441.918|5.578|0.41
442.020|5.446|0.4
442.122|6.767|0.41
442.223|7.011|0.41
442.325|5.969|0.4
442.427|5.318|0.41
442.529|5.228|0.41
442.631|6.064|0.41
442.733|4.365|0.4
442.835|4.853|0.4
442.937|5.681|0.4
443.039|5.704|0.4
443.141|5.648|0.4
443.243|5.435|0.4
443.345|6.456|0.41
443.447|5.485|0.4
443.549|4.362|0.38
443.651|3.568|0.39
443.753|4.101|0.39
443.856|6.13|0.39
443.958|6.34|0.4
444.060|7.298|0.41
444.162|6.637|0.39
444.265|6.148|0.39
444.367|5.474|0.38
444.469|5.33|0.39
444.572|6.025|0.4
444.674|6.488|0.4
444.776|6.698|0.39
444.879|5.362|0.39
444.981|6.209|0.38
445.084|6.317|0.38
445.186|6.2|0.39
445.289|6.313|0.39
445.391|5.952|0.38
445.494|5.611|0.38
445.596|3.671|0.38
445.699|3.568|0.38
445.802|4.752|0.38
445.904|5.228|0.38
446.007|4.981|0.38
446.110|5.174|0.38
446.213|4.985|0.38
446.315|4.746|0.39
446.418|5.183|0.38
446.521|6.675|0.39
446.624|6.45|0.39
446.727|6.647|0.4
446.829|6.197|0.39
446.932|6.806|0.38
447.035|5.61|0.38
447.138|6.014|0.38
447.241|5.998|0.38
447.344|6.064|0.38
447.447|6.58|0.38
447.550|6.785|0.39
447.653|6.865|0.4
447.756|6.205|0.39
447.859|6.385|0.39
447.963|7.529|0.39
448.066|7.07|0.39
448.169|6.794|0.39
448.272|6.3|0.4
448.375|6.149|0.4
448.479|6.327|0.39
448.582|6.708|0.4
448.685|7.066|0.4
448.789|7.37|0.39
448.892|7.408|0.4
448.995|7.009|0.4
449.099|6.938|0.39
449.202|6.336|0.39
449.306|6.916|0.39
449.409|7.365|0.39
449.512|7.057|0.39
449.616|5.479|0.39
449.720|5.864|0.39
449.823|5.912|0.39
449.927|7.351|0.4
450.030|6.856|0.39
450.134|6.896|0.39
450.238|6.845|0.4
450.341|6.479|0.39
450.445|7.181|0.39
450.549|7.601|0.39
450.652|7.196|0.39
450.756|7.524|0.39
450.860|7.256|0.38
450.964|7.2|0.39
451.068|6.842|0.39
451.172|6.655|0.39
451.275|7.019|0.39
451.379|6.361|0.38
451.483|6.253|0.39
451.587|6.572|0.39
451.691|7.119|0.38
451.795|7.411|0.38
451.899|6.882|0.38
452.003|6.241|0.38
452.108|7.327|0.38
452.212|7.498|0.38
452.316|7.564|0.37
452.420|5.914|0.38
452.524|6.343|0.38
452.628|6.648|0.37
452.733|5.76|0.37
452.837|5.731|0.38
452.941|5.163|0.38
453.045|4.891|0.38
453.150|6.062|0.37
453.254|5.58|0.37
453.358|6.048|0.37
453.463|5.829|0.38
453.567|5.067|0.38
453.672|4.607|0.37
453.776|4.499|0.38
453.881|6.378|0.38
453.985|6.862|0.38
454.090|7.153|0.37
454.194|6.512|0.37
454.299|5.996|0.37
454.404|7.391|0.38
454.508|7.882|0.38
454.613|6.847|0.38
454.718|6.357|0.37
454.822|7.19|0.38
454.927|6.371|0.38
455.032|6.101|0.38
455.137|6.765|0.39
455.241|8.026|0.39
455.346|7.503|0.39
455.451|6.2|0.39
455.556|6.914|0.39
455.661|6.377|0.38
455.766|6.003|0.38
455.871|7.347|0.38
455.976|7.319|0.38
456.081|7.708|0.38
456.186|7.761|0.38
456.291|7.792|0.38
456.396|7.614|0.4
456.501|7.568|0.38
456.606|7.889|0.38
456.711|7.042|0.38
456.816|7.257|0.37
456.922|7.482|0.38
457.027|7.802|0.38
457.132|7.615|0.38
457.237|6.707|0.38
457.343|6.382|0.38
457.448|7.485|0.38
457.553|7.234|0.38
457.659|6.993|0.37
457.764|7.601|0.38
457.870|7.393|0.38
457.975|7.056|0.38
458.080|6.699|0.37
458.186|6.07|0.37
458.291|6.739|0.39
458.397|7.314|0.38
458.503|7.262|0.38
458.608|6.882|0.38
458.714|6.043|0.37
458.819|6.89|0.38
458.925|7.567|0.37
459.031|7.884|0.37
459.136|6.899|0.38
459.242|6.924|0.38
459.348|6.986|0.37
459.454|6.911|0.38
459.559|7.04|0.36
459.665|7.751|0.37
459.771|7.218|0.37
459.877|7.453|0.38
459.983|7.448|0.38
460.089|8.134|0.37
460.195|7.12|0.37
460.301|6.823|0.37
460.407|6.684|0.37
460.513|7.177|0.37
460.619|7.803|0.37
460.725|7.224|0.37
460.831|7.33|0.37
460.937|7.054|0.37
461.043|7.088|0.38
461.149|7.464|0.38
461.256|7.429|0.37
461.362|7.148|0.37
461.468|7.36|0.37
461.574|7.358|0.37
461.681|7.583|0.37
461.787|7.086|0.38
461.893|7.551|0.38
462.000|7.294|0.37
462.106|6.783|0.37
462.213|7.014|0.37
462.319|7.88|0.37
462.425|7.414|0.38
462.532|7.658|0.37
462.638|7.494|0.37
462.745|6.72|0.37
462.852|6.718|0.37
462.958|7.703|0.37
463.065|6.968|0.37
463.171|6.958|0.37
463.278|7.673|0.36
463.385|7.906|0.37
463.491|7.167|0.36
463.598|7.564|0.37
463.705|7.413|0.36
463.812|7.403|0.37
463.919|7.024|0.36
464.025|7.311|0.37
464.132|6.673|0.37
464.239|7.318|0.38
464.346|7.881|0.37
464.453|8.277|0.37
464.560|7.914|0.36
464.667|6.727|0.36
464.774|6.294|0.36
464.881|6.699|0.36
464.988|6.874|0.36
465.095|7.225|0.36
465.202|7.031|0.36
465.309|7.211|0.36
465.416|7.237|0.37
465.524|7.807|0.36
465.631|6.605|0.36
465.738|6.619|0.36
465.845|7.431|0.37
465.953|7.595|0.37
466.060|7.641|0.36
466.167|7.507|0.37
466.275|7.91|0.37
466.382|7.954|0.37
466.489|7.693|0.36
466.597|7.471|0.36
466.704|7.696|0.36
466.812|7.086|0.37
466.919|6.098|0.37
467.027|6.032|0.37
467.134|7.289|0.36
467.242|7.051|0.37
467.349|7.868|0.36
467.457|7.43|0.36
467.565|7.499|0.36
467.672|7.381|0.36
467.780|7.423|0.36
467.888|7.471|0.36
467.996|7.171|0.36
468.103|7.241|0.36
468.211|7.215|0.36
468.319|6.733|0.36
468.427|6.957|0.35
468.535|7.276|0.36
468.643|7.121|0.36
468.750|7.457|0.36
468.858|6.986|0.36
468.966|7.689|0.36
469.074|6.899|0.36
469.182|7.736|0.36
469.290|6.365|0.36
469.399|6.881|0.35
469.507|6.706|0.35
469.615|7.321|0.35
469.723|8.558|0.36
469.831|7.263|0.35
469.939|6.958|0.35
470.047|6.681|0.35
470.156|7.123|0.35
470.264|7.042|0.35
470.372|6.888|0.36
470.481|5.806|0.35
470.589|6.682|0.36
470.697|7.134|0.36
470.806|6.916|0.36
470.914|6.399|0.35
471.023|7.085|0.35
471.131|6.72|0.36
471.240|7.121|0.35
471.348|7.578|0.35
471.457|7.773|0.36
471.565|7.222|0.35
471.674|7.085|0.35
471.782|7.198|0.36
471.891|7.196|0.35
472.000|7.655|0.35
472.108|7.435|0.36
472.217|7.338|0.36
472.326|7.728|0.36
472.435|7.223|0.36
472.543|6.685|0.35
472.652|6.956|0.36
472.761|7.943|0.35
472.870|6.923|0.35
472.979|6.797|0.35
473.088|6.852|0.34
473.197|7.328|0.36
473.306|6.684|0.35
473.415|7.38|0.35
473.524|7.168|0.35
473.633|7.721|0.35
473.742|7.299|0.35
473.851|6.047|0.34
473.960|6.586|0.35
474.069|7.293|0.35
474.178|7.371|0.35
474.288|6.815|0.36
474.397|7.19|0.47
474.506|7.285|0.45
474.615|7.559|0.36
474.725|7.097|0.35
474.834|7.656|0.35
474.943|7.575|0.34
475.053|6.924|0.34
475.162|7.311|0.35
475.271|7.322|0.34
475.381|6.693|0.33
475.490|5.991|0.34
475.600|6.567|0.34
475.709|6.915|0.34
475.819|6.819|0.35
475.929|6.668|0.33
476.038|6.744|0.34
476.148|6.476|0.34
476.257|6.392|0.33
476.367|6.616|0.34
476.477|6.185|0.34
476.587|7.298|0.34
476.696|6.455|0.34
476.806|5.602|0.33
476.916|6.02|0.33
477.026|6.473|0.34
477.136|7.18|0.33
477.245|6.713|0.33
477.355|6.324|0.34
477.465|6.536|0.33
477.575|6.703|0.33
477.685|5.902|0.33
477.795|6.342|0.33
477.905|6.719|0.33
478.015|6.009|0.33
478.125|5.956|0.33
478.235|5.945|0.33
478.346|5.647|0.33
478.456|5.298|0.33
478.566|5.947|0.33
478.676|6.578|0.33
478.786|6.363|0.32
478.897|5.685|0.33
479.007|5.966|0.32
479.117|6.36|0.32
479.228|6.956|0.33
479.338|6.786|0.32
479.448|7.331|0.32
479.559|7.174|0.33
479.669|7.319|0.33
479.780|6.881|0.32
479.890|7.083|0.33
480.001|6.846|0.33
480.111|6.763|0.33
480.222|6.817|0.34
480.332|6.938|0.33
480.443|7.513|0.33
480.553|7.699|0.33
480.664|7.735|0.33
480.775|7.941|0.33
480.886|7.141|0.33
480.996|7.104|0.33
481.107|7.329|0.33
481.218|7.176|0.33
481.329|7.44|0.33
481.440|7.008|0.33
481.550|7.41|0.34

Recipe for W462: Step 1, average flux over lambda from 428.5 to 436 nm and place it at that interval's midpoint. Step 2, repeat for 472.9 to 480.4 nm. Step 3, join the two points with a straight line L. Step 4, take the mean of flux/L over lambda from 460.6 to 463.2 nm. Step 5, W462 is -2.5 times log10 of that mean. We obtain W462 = -0.21 mag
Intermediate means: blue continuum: 4.5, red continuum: 6.71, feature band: 7.28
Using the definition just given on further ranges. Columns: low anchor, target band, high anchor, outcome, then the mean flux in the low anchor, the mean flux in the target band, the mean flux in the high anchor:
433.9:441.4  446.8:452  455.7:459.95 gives -0.07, 5.08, 6.73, 7.19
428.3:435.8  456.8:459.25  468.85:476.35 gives -0.16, 4.45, 7.09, 7.06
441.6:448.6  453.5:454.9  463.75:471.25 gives 0.00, 5.79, 6.36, 7.17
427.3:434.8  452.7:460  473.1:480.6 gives -0.21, 4.25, 6.82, 6.73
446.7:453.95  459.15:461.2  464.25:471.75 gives -0.05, 6.52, 7.24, 7.18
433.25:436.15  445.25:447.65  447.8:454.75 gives 0.09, 5.14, 5.67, 6.59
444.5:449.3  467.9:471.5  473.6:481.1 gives -0.08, 6.13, 7.08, 6.75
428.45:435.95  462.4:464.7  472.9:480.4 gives -0.21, 4.48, 7.36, 6.71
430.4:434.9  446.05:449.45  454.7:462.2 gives -0.05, 4.65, 6.44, 7.16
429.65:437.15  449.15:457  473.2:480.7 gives -0.18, 4.78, 6.71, 6.74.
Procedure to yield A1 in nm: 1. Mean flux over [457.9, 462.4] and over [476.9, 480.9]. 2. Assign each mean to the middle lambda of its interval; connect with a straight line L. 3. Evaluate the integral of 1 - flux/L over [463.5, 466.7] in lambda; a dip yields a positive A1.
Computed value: -0.13 nm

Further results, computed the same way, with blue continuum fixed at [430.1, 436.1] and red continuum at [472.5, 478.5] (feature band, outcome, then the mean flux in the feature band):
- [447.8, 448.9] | -0.28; 6.8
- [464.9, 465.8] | -0.12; 7.07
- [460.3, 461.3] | -0.20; 7.22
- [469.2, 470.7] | -0.11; 6.97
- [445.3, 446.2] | 0.06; 4.94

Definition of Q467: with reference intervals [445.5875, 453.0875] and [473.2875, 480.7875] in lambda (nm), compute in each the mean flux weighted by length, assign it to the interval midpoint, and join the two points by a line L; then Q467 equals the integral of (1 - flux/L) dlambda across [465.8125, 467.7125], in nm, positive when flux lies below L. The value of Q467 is -0.21 nm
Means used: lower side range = 6.43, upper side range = 6.75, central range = 7.37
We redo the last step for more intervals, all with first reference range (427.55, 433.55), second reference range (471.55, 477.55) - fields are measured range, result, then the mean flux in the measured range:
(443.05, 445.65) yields -0.35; 5.73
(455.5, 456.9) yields -0.36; 7.28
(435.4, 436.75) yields -0.32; 5.59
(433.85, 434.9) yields -0.09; 4.81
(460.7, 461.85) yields -0.22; 7.29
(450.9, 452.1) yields -0.29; 6.8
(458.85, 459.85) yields -0.21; 7.24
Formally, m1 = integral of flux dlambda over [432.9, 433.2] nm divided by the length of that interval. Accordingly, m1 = 5.5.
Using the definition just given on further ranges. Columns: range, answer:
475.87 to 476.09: 6.71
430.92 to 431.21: 3.3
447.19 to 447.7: 6.46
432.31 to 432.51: 5.29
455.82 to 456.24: 7.54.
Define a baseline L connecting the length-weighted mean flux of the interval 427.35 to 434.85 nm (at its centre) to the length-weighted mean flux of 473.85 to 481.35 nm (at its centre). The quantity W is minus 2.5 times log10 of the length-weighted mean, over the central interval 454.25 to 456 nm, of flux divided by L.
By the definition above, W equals -0.228 mag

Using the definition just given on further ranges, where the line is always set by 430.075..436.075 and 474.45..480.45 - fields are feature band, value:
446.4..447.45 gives -0.18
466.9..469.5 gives -0.15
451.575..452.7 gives -0.24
